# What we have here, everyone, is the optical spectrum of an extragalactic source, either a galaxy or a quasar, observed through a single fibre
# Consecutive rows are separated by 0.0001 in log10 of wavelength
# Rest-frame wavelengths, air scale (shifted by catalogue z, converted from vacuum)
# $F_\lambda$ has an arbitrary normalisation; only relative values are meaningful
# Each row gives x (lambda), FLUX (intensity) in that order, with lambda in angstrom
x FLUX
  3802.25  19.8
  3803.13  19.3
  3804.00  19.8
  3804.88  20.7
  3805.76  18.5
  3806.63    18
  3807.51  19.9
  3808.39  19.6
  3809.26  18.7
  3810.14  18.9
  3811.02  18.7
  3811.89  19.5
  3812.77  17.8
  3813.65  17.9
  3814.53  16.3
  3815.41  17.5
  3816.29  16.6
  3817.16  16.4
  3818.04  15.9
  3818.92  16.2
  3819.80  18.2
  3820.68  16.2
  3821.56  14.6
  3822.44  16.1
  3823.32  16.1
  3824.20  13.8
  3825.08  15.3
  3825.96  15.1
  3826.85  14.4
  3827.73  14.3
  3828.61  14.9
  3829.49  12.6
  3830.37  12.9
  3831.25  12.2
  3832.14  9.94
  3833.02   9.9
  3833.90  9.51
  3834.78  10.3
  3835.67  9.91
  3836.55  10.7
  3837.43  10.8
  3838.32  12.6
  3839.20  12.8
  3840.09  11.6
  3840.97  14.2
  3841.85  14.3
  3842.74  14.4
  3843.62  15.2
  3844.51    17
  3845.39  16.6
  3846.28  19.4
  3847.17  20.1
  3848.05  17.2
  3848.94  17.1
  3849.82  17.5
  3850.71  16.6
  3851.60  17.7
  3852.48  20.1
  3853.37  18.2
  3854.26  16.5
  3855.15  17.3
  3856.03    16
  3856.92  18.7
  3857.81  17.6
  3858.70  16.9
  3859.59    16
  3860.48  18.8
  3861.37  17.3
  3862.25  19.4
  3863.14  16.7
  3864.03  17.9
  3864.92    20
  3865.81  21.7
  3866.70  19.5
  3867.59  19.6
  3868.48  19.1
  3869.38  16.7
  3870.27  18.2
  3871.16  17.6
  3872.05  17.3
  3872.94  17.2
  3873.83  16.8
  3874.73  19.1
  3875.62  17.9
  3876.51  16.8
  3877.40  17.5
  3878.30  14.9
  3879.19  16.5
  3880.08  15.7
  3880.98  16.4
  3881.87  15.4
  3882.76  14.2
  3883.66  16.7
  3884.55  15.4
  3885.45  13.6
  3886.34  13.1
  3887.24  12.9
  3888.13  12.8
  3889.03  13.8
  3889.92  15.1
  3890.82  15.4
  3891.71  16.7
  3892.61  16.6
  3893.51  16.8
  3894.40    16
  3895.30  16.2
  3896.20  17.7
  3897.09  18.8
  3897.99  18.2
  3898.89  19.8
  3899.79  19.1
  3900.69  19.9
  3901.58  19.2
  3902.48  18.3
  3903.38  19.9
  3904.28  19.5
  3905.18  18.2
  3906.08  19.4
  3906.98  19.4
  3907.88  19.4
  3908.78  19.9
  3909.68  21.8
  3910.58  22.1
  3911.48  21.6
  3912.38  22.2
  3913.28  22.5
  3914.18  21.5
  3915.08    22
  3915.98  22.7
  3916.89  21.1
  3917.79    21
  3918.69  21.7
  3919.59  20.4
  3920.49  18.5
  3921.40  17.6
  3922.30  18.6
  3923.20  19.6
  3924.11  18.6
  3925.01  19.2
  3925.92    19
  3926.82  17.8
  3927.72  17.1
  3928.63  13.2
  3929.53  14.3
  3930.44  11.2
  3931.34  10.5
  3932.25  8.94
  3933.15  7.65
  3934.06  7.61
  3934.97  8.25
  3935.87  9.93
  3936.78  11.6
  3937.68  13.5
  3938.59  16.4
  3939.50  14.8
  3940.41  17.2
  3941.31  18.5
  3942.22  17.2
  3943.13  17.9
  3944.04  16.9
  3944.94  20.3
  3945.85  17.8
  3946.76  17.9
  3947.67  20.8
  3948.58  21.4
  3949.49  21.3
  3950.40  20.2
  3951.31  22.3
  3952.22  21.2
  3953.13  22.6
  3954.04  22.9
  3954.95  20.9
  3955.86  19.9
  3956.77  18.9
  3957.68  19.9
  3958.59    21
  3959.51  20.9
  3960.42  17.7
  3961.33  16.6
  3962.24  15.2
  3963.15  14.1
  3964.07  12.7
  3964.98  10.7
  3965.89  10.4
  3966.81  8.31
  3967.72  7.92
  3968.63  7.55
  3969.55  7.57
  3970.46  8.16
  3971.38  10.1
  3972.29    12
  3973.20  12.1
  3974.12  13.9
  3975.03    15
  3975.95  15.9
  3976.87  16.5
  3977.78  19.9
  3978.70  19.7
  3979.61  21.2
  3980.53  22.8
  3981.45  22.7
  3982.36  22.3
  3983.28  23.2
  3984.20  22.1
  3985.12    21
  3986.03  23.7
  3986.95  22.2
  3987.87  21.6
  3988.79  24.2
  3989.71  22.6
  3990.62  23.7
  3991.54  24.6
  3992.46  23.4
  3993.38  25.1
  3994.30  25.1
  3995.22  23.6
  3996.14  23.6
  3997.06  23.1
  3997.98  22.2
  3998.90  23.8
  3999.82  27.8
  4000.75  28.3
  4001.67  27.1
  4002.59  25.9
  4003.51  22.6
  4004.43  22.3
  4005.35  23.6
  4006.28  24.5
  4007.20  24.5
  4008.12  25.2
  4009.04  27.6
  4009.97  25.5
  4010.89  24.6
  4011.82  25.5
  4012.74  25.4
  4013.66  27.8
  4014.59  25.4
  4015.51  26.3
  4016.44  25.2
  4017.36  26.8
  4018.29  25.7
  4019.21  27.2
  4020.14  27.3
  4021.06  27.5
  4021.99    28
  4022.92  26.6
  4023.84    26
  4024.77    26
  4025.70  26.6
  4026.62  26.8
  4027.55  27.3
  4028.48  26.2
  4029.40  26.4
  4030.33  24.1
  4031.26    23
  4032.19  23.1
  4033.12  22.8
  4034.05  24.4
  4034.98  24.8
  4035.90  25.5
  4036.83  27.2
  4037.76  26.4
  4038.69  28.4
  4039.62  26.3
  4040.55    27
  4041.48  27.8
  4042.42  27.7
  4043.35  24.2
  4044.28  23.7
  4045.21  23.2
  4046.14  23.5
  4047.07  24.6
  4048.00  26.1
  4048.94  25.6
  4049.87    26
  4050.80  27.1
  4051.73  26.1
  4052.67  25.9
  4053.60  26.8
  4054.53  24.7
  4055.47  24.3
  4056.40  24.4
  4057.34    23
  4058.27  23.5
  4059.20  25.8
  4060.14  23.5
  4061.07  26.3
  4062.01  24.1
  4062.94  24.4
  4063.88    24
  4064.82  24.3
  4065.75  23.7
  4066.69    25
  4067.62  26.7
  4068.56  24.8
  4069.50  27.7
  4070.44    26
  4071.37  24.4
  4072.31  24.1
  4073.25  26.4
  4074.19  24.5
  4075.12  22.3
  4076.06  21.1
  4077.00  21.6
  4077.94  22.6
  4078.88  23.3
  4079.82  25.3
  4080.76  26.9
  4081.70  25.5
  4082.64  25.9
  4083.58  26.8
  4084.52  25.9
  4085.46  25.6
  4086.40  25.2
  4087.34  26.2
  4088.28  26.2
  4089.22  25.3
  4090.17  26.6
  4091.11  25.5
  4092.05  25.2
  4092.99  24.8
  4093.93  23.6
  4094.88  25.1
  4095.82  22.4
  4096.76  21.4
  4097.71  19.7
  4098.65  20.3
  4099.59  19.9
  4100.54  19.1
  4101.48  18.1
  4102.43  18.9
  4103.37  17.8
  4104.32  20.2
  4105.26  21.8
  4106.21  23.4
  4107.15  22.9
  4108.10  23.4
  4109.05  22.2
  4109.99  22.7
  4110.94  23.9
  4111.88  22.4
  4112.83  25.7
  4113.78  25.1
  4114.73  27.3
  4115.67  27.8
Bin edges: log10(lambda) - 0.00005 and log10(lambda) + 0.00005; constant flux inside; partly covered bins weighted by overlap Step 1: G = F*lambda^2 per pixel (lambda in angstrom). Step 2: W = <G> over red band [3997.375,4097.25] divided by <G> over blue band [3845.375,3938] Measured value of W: 1.6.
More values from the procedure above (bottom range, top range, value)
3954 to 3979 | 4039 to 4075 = 1.79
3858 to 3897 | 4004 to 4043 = 1.66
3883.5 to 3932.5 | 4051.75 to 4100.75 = 1.48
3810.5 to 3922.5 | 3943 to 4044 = 1.38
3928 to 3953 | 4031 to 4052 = 1.71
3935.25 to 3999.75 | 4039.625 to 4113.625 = 1.39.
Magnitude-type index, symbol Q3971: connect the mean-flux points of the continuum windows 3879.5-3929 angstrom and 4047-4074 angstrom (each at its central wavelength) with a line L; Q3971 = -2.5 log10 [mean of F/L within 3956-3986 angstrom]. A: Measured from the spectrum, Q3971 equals 0.30 mag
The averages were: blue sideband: 18.2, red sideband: 25.1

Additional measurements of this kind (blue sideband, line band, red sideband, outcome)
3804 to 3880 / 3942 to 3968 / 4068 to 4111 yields 0.10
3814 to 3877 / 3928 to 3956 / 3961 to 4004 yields 0.12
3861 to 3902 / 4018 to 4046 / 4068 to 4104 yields -0.18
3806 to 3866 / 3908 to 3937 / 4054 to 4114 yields 0.09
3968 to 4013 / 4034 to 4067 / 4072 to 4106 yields -0.12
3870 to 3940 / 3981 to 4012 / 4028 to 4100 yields -0.12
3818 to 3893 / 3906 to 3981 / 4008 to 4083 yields 0.18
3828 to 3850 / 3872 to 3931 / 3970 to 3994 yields -0.10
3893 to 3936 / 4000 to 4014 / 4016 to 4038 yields -0.04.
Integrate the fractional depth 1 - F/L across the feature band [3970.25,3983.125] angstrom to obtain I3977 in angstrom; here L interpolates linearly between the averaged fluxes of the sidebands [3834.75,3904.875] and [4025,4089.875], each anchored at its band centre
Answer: 2.8 angstrom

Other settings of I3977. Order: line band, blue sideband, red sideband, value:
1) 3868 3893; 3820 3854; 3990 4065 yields 1.37 angstrom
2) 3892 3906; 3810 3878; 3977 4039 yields 0.55 angstrom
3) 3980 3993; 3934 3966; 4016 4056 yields -1.20 angstrom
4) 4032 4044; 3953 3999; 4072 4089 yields -1.95 angstrom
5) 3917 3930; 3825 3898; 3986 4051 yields 0.78 angstrom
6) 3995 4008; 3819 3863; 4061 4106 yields -2.27 angstrom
